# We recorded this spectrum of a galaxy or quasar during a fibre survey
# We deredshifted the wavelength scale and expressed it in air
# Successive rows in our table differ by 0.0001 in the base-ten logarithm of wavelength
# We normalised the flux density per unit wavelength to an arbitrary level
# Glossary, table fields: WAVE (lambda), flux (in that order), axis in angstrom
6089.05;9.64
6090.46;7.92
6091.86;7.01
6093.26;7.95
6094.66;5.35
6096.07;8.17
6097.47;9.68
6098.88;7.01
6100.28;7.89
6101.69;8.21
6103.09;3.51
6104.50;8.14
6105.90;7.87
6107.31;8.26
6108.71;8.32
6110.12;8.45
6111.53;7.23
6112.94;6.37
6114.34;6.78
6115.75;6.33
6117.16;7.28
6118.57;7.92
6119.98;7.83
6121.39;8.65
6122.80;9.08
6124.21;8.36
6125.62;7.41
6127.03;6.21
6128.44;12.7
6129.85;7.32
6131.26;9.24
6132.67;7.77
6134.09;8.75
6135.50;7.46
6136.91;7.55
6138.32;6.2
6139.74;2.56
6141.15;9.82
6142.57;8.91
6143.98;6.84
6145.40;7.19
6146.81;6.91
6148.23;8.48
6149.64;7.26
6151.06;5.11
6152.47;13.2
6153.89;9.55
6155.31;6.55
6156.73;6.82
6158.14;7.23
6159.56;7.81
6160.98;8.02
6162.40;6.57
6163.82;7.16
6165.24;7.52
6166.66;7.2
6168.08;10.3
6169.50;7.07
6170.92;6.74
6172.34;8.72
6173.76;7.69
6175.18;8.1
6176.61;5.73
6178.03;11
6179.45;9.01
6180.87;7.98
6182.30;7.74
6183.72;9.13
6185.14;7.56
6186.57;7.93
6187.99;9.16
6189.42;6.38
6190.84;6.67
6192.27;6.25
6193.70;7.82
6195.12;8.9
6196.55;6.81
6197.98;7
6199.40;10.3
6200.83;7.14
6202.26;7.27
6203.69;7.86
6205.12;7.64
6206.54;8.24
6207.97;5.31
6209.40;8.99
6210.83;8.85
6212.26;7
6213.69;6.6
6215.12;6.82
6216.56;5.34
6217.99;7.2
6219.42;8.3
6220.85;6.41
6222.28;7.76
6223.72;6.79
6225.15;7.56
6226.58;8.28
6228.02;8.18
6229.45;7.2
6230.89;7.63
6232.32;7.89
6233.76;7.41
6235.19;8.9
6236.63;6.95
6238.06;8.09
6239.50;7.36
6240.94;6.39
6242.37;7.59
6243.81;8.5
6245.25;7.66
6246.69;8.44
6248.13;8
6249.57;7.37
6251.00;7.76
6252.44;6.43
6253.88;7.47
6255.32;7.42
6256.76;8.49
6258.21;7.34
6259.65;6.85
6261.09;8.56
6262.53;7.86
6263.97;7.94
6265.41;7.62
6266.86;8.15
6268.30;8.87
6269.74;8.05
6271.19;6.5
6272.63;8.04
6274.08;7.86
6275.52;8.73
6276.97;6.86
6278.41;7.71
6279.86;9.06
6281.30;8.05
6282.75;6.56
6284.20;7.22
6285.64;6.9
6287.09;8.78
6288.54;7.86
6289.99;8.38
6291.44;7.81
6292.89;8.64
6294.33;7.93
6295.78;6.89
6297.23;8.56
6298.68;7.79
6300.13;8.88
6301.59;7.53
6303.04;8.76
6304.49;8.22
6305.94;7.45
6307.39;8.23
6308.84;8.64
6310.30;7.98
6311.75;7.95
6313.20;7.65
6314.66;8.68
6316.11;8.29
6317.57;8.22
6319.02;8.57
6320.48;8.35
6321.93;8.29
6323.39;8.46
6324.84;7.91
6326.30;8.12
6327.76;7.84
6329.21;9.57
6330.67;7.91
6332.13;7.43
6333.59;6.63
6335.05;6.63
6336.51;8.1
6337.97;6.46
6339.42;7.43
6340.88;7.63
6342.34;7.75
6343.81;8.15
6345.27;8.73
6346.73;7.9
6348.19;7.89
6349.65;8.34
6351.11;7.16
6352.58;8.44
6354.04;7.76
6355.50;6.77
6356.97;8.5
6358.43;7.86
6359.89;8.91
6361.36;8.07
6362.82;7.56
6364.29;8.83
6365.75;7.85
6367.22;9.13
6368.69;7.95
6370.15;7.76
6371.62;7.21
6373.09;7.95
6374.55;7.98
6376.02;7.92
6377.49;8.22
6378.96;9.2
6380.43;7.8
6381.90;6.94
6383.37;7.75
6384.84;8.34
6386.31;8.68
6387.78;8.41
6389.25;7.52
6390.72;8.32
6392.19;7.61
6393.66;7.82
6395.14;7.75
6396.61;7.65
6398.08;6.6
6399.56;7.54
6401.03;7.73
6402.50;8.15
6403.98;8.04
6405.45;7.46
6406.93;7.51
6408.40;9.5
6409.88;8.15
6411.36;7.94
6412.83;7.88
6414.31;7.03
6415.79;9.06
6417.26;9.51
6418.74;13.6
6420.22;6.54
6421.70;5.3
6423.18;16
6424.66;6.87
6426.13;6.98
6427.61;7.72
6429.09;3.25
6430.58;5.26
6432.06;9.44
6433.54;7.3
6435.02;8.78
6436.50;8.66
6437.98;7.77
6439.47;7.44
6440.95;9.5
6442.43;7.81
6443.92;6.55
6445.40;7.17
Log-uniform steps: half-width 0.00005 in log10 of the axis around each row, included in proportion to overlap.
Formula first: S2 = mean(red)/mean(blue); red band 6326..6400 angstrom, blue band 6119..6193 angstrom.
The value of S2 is 1.00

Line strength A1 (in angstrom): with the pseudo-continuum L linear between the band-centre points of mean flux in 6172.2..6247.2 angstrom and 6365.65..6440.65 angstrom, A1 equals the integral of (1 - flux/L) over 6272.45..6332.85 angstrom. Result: -1.67 angstrom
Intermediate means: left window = 7.68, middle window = 8.06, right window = 8.02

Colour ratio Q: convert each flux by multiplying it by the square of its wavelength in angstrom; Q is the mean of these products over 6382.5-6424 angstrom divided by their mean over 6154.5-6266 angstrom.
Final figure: 1.16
